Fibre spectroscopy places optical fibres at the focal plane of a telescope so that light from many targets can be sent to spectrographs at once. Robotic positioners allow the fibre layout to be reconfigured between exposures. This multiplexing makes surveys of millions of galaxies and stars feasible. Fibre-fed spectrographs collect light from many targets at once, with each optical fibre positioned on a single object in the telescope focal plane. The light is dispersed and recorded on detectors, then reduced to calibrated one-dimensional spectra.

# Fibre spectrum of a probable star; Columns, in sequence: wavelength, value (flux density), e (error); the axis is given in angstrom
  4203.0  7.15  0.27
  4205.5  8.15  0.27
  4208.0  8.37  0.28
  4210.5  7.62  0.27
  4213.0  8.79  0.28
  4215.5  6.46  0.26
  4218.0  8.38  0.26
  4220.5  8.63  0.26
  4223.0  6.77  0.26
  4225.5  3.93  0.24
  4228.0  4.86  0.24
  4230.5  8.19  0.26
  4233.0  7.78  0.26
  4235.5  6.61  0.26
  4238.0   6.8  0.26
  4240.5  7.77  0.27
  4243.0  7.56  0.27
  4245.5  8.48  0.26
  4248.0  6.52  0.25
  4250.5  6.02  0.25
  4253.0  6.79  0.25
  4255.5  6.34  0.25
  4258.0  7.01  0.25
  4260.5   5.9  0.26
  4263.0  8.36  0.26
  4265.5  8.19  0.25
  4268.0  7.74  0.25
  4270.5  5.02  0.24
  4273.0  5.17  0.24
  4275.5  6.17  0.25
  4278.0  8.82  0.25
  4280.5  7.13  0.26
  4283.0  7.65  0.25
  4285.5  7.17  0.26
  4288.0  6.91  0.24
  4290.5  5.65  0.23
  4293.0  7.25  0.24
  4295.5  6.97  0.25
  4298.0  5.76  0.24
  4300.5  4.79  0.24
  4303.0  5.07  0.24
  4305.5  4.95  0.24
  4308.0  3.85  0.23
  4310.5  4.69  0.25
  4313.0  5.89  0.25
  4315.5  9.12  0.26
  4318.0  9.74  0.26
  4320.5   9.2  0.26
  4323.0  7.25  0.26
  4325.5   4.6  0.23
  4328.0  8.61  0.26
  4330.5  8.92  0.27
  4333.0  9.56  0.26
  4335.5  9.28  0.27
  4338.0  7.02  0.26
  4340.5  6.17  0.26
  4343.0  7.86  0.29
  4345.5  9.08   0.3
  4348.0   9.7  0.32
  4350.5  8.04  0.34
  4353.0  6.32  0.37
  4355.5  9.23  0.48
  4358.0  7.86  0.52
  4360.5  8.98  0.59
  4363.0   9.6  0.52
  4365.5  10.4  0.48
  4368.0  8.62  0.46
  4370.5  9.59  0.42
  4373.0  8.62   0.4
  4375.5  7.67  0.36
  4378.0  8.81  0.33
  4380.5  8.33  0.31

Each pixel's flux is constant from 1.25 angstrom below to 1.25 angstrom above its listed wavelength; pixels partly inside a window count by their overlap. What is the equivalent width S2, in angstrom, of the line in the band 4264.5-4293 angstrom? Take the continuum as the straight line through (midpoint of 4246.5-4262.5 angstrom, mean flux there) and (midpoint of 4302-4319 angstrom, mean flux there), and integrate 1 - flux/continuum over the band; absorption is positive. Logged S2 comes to -2.2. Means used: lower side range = 6.55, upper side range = 6.15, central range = 6.88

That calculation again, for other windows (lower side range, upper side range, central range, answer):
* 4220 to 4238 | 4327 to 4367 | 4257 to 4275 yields 1.16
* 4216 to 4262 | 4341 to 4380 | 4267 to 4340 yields 8.87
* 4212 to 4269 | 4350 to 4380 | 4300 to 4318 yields 4.90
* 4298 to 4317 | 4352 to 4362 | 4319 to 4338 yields -4.20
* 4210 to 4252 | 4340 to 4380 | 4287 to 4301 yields 2.75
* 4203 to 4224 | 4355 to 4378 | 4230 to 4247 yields 1.02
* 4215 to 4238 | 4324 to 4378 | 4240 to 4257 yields 0.19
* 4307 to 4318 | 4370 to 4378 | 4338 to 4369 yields -2.30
